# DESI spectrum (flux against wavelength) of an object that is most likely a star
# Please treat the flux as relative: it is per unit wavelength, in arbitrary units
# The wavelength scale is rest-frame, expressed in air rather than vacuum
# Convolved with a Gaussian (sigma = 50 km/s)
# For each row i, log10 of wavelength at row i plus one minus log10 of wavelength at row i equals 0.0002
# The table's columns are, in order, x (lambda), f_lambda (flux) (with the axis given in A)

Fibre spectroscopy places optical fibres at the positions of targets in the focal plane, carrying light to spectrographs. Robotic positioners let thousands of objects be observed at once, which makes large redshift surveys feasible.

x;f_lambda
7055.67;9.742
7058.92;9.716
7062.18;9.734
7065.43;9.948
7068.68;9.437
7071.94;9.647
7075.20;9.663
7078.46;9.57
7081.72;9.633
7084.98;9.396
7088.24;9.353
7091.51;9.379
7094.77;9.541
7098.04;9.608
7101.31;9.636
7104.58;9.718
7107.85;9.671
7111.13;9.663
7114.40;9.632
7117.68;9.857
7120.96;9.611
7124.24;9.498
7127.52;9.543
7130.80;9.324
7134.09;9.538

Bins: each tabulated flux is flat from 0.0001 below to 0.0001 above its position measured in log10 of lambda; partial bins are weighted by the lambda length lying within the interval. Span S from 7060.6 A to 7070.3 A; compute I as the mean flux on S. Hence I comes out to 9.71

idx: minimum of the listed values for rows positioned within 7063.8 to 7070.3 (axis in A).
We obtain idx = 9.437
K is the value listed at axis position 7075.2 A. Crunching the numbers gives 9.663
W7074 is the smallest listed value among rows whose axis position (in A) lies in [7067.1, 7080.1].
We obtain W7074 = 9.437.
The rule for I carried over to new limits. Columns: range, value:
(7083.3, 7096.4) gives 9.42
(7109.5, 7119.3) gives 9.72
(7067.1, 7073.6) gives 9.53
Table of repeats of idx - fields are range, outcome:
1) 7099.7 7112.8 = 9.636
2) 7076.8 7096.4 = 9.353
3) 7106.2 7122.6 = 9.611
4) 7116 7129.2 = 9.498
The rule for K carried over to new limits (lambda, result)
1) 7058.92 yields 9.716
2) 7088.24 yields 9.353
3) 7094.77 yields 9.541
